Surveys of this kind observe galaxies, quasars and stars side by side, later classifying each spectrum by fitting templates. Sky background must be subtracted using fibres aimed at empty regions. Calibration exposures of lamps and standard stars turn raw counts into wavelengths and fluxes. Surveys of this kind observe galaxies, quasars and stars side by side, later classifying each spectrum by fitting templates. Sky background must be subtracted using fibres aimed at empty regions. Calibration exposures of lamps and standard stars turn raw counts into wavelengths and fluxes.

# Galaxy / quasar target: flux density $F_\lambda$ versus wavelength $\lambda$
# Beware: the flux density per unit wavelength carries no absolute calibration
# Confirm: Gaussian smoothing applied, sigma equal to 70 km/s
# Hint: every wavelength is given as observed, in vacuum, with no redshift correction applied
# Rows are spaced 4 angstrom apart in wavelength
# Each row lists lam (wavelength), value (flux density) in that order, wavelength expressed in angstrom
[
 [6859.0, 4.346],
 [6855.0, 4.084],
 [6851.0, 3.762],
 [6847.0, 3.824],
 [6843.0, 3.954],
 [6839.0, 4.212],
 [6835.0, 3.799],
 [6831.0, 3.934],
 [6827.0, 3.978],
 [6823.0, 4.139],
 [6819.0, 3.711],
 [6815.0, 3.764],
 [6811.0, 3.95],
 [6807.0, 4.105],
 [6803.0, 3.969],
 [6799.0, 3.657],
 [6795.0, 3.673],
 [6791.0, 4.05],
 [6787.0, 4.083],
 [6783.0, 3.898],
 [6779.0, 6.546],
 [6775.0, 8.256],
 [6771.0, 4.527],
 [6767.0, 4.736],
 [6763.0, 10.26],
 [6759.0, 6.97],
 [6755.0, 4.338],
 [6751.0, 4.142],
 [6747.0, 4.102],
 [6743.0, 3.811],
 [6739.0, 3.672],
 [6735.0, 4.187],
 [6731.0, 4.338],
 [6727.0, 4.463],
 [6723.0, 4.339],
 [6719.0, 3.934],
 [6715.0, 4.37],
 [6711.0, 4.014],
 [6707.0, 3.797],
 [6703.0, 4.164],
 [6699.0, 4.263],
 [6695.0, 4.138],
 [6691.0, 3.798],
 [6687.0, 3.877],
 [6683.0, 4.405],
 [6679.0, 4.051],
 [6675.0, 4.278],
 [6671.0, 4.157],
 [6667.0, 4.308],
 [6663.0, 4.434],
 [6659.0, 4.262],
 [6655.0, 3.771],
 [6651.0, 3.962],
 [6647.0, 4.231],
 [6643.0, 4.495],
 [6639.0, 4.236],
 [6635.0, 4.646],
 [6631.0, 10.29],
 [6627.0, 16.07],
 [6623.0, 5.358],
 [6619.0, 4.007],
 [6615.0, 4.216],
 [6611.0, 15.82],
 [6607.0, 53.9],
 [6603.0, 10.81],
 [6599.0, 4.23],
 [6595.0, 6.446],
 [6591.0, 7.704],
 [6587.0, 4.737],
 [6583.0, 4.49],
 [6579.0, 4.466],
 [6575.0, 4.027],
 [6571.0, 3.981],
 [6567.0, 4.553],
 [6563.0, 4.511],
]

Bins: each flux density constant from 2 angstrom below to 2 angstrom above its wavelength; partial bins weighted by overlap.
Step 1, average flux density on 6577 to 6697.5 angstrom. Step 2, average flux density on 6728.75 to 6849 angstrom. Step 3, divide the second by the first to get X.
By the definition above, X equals 0.62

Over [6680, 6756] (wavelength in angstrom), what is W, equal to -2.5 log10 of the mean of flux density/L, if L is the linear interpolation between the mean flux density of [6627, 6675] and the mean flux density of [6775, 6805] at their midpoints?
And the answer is 0.19 mag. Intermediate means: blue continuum 5.25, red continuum 4.53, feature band 4.11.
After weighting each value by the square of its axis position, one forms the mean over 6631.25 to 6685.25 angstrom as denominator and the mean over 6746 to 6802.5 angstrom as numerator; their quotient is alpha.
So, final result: 1.2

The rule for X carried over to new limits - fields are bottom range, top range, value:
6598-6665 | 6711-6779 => 0.54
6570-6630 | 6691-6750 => 0.41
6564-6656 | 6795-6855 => 0.47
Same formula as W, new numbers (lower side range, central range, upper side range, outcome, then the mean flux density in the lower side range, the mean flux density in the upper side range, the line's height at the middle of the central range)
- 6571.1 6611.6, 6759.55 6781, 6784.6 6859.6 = -0.23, 11.2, 3.94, 5.56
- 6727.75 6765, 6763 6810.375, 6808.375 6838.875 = -0.09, 5.07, 3.92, 4.47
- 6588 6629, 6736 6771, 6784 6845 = 0.23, 12.7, 3.93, 6.52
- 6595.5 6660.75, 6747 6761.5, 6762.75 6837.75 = 0.13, 9.59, 4.55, 5.9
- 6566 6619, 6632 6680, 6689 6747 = 0.50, 9.83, 4.09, 6.93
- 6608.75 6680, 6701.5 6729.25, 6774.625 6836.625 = 0.26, 6.12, 4.25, 5.29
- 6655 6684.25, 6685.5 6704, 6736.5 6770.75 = 0.12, 4.23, 5.2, 4.52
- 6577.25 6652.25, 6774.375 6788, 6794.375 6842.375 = -0.13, 9.23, 3.92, 4.89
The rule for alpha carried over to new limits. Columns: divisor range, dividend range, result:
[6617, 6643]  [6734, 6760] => 0.63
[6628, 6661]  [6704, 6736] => 0.80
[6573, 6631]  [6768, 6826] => 0.45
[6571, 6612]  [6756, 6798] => 0.53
